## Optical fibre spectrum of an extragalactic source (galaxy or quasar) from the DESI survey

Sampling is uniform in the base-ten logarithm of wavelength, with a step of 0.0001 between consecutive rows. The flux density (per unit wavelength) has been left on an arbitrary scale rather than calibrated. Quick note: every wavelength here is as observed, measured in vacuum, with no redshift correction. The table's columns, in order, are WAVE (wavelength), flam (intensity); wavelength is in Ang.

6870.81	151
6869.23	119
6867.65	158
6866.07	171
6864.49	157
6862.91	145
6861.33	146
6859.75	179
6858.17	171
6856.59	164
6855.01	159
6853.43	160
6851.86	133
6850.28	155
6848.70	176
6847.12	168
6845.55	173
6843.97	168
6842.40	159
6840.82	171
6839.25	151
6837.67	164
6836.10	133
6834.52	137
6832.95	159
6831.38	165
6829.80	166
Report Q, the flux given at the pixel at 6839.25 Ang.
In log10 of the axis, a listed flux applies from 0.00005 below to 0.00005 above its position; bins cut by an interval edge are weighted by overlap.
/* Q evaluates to 151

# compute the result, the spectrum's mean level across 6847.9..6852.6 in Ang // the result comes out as 155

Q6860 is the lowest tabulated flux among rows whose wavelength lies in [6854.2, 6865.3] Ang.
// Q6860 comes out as 145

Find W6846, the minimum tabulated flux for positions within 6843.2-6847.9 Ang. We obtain 168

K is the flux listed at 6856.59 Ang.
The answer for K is 164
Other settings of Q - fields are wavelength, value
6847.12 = 168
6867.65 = 158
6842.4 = 159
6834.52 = 137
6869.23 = 119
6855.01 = 159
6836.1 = 133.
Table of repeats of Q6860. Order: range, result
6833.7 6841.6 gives 133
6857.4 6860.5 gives 171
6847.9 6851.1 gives 155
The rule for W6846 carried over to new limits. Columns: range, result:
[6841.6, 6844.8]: 159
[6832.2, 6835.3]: 137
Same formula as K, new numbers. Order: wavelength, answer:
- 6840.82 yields 171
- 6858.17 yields 171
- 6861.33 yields 146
